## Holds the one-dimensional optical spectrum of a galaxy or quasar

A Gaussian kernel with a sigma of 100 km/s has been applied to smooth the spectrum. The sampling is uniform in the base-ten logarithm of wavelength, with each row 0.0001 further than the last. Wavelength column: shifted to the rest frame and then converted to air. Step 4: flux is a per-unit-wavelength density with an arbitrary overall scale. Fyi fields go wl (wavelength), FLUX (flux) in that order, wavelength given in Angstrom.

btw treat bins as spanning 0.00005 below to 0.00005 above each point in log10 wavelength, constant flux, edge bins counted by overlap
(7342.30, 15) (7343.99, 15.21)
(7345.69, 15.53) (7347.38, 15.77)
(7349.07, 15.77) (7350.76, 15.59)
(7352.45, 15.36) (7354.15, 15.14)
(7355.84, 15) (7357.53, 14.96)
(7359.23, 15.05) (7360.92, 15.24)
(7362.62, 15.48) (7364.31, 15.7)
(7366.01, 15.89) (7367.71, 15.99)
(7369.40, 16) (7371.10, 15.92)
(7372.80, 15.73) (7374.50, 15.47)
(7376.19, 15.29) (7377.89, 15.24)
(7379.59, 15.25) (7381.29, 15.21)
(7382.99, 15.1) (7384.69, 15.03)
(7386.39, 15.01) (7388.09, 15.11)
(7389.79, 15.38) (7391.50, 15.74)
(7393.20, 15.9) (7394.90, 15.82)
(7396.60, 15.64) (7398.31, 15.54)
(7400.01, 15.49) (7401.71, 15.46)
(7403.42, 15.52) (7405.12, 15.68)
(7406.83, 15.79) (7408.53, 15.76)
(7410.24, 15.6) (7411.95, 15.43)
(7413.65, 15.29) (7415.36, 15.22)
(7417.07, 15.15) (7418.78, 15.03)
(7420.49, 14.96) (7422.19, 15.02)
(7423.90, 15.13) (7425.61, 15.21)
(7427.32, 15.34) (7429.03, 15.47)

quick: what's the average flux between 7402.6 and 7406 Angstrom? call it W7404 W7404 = 15.6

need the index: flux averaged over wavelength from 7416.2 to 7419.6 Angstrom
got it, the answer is 15.1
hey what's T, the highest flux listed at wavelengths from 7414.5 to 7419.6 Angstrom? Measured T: 15.22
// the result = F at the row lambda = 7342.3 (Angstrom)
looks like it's 15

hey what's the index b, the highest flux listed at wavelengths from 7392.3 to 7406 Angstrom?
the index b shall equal 15.9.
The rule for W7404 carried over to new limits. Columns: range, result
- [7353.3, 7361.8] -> 15.1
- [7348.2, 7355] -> 15.5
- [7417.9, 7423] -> 15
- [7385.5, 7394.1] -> 15.4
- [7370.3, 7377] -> 15.6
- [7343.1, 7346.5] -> 15.3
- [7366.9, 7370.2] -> 16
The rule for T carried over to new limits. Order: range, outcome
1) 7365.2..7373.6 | 16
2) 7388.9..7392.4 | 15.74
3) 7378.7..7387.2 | 15.25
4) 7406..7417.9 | 15.79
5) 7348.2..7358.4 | 15.77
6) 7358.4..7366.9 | 15.89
